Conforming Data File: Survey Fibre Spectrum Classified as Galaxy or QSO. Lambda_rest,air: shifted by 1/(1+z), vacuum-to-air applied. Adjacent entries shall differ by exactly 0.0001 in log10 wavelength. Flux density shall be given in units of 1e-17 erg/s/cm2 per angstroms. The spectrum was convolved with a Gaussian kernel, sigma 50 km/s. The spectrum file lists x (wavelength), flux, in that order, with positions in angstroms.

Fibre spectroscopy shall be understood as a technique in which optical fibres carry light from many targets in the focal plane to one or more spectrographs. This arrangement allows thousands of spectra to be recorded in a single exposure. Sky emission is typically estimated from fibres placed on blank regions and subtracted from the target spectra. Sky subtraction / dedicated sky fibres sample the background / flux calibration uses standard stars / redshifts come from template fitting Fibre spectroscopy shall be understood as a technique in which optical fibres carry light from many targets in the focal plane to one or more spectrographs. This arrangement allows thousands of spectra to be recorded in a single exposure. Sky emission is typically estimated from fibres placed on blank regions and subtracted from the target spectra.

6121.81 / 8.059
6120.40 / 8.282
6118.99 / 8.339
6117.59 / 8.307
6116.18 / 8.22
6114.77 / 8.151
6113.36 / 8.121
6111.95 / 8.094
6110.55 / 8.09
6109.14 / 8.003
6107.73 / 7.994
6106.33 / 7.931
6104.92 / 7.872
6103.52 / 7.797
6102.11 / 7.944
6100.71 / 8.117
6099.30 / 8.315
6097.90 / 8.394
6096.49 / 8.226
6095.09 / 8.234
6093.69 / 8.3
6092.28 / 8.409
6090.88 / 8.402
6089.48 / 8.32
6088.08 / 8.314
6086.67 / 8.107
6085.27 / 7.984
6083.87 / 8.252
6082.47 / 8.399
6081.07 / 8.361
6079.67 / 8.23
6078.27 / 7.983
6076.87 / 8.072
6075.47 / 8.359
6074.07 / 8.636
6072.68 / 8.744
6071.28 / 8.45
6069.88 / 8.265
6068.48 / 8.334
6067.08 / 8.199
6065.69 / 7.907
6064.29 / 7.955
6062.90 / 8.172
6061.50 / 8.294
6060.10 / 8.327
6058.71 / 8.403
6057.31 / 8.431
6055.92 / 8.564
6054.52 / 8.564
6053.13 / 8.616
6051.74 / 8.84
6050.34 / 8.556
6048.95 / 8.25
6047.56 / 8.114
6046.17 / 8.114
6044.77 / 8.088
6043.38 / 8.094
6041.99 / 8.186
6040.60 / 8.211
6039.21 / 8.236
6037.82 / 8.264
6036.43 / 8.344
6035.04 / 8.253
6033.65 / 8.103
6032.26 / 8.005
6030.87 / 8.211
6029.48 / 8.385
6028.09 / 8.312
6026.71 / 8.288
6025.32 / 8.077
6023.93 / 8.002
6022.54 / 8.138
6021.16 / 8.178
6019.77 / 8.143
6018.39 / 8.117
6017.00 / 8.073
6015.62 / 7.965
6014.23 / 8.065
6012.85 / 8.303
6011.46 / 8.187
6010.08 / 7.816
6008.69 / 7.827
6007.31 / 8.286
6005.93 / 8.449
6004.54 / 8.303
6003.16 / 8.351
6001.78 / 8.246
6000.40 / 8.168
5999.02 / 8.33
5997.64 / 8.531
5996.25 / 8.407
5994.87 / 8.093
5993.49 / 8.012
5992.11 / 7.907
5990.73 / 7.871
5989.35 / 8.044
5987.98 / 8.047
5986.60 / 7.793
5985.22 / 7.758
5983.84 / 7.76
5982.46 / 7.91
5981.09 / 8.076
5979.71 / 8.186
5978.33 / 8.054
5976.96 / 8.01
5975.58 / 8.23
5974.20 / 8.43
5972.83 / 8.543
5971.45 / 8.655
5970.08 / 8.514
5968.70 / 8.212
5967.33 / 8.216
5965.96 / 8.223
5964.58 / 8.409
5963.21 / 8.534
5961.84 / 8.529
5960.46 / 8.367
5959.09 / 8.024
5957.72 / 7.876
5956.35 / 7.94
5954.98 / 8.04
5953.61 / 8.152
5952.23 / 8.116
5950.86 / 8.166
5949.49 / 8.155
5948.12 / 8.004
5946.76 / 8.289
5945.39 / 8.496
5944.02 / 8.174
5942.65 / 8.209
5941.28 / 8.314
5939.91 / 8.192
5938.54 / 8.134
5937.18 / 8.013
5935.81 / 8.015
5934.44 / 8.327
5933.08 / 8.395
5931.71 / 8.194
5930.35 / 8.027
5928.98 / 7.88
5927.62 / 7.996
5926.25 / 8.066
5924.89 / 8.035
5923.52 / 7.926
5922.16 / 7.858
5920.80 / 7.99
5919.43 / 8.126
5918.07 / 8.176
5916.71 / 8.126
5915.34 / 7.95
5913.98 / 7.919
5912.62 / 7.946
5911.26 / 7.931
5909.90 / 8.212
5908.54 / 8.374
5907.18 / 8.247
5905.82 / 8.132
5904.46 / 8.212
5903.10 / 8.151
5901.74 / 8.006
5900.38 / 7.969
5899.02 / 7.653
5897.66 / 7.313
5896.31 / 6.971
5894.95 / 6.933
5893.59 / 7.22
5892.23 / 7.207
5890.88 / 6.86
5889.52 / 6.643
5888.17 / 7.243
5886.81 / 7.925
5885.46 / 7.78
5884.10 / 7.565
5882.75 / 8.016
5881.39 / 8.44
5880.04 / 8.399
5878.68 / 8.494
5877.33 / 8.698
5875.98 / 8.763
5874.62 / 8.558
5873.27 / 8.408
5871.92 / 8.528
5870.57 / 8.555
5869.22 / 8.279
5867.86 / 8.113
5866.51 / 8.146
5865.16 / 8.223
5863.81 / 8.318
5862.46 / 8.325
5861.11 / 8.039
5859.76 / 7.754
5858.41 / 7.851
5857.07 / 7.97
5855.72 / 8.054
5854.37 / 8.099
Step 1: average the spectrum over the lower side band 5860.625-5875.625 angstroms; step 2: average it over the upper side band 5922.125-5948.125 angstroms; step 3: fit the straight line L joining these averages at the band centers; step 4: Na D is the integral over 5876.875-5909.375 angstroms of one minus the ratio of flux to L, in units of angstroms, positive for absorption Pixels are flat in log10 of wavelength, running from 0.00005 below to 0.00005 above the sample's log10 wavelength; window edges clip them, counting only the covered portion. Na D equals 1.9 angstroms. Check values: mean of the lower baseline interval 8.33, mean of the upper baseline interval 8.14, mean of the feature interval 7.76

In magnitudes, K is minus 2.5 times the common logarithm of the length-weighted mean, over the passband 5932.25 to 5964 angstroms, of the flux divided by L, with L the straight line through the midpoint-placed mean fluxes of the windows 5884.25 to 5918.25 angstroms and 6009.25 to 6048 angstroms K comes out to -0.04 mag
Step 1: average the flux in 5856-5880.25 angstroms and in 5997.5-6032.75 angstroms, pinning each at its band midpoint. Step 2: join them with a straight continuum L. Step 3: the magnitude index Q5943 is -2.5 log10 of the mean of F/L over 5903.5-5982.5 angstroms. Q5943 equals 0.01 mag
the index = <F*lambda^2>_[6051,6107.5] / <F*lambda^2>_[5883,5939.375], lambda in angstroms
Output 1.11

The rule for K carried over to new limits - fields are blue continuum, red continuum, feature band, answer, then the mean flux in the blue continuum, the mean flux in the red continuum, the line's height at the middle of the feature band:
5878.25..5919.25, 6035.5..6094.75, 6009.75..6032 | 0.00 mag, 7.8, 8.3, 8.17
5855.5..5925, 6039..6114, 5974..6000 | 0.01 mag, 7.97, 8.24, 8.11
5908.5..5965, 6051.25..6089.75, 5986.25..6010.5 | 0.01 mag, 8.13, 8.32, 8.22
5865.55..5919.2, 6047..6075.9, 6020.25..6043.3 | 0.01 mag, 7.95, 8.38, 8.31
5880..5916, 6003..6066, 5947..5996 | -0.02 mag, 7.74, 8.23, 8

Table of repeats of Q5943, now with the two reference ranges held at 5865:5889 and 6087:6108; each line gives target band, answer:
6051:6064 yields -0.04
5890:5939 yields 0.04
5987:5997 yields 0.02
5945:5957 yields 0.01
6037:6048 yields 0.00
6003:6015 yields 0.00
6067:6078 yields -0.03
